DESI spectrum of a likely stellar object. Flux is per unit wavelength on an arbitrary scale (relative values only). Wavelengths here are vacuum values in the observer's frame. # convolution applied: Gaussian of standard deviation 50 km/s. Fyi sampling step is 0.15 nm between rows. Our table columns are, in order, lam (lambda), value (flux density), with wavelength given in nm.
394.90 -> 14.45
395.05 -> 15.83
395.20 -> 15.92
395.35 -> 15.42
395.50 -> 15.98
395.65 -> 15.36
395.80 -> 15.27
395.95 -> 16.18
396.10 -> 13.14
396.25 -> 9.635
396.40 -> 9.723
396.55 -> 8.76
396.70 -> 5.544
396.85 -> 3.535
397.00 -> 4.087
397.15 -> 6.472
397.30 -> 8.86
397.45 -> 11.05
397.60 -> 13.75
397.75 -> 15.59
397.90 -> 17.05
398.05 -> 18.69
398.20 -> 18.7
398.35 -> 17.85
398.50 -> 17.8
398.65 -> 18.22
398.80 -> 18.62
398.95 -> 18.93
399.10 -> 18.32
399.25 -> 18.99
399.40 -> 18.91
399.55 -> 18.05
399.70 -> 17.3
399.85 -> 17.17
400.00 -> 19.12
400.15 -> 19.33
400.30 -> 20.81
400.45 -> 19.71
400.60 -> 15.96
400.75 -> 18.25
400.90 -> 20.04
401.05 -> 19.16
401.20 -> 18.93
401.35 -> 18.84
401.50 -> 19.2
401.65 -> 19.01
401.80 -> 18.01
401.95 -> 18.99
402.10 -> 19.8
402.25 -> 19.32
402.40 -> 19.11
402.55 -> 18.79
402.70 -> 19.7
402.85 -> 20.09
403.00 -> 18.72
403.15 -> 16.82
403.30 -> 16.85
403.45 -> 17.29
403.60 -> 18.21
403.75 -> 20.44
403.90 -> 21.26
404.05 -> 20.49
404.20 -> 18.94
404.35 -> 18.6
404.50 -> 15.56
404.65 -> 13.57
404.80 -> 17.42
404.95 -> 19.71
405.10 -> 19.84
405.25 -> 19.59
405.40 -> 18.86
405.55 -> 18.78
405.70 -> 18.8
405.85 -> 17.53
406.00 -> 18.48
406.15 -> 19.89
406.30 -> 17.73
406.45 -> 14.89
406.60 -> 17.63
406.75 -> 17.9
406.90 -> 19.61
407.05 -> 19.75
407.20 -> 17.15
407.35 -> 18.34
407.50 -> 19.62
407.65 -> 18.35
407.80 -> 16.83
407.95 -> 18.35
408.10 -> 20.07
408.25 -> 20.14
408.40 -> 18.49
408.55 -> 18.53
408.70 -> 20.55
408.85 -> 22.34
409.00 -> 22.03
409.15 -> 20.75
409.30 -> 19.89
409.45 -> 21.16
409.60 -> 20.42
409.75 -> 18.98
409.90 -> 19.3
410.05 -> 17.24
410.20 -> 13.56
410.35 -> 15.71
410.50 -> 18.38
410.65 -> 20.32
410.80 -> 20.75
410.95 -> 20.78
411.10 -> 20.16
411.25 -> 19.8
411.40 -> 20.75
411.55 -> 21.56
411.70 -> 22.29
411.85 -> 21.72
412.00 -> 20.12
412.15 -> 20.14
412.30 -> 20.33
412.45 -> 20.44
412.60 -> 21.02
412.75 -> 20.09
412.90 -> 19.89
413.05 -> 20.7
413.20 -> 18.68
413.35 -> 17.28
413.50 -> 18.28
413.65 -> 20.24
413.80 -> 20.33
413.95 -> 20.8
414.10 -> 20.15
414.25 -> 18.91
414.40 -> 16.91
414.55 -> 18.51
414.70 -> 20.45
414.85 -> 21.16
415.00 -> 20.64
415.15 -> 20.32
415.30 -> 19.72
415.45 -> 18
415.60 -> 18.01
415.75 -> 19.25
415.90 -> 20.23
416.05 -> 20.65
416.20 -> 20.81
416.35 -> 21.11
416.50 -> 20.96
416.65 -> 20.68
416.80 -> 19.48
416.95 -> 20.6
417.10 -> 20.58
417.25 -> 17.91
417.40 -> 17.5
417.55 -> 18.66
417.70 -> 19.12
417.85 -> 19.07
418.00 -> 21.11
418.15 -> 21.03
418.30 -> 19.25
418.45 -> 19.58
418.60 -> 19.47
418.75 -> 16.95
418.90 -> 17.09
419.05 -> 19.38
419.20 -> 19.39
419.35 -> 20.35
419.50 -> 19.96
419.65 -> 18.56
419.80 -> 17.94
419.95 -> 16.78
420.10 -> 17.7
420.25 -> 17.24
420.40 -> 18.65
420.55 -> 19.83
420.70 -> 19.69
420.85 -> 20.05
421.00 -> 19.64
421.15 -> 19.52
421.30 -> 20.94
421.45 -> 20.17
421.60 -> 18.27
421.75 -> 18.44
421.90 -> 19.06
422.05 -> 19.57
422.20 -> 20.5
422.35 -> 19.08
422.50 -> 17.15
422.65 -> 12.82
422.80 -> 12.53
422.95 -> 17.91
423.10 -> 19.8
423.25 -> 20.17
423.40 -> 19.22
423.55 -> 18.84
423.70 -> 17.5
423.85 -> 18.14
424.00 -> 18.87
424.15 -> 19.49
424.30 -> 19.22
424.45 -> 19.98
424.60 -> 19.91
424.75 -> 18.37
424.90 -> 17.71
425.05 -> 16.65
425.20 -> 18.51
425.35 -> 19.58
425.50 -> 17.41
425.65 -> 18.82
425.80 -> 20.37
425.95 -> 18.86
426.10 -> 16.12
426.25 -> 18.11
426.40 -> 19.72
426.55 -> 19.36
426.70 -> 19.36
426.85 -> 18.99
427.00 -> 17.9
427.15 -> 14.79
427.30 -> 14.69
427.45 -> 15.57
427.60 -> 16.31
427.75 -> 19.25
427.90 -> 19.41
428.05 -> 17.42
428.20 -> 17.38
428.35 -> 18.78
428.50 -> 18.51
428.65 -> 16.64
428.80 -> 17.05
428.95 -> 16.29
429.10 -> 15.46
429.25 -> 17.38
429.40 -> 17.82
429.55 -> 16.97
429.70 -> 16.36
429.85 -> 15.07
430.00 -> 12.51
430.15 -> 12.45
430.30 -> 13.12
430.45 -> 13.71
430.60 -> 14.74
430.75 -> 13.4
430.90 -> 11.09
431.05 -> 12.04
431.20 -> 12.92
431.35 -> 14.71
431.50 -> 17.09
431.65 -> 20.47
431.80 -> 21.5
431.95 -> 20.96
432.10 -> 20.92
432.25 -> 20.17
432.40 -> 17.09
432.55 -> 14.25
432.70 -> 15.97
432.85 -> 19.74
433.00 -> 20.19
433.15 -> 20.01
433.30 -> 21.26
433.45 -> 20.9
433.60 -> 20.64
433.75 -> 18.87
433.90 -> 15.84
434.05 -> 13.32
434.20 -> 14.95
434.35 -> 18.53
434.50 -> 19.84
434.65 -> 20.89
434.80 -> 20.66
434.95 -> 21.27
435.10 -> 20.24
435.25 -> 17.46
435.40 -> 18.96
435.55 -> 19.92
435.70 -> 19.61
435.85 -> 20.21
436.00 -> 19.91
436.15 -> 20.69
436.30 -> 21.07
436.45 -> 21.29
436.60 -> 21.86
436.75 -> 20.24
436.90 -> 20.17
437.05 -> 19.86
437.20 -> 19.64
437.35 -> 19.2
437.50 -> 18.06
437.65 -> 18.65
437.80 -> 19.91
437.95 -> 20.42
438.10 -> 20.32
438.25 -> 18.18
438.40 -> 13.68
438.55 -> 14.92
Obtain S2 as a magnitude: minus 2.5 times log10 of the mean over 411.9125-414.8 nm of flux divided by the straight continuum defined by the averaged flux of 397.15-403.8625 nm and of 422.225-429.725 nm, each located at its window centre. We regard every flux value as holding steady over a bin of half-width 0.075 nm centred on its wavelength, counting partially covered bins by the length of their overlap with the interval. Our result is -0.10 mag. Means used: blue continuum 17.9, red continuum 17.9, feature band 19.7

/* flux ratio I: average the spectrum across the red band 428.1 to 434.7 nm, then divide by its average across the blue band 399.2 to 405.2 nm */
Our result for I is 0.9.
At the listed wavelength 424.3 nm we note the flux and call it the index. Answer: 19.22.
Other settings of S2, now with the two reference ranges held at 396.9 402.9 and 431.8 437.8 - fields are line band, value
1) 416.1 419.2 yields -0.07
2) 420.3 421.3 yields -0.06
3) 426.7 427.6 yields 0.14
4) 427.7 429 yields 0.07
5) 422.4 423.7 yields 0.08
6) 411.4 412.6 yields -0.16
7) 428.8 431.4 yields 0.29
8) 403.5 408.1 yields -0.04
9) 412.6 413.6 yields -0.07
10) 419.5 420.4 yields 0.03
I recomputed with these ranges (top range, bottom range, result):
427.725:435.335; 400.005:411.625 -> 0.92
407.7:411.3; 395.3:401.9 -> 1.23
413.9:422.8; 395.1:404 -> 1.17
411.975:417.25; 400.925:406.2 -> 1.06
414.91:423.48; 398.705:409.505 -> 1.02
